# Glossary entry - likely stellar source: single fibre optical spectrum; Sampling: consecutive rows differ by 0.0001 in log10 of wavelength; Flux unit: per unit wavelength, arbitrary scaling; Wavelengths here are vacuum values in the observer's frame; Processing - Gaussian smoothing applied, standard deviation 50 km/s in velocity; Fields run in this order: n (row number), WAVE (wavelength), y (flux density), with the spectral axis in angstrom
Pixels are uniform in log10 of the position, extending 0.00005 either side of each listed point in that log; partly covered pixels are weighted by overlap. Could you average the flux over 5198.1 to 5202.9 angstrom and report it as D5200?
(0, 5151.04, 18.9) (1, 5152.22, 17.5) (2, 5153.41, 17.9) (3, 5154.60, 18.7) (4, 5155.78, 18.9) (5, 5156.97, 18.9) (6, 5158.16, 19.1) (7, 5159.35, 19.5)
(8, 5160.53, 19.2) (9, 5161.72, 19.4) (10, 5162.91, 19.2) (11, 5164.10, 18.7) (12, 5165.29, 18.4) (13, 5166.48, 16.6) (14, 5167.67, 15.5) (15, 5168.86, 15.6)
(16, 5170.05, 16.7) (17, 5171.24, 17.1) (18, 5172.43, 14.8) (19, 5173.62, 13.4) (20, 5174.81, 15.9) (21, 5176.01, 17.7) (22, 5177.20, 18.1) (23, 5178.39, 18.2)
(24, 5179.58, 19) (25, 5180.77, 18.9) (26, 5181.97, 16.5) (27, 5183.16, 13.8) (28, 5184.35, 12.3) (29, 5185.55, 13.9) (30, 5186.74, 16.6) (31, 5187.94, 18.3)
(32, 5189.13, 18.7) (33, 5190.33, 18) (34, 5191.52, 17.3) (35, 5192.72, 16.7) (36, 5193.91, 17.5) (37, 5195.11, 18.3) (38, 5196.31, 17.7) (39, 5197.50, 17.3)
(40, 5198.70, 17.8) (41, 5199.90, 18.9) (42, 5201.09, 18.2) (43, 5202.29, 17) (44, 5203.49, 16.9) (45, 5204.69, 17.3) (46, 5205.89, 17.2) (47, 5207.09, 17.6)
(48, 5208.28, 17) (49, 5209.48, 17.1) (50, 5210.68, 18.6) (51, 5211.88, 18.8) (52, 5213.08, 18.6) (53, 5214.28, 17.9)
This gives 18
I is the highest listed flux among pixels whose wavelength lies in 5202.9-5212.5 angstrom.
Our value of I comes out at 18.8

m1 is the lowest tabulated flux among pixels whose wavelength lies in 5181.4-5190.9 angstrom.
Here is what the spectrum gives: 12.3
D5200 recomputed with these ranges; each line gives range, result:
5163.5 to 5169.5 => 17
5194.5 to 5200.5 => 18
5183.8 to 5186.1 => 13.1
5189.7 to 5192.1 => 17.7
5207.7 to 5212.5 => 17.9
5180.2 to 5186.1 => 15.1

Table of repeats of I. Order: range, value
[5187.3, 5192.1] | 18.7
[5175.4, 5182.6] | 19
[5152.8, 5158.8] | 19.1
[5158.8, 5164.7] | 19.5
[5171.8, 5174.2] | 14.8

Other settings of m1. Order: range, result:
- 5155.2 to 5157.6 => 18.9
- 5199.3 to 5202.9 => 17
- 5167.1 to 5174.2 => 13.4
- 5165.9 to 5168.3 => 15.5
